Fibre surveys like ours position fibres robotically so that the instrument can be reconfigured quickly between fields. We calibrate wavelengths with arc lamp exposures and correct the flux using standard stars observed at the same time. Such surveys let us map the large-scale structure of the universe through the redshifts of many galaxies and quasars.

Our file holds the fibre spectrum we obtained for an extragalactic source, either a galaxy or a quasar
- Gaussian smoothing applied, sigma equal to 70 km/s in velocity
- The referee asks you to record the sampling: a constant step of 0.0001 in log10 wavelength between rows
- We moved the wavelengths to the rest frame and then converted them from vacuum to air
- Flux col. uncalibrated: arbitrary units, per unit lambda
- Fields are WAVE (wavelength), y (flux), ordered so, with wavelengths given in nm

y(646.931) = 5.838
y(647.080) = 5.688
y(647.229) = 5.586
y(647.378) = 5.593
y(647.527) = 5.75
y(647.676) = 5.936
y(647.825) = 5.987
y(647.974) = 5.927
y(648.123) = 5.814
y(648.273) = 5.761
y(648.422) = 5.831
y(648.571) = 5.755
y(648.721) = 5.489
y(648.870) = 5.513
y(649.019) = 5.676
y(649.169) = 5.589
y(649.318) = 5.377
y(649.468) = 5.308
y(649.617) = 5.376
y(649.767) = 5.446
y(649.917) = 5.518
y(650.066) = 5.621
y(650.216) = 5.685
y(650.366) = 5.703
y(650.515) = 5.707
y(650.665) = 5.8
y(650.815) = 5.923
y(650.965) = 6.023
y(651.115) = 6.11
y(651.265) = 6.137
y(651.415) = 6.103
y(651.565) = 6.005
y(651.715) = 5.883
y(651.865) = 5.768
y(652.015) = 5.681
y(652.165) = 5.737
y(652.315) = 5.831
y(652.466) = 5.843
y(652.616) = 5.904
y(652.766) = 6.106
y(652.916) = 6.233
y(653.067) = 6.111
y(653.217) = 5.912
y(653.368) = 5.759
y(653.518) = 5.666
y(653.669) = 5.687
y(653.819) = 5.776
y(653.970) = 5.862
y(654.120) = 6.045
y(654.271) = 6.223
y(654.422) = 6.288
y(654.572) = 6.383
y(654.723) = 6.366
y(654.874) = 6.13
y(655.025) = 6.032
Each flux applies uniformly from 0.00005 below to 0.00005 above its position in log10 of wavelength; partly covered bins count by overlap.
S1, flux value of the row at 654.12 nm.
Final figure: 6.045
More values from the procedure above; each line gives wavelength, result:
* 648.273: 5.761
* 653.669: 5.687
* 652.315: 5.831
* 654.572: 6.383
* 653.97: 5.862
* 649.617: 5.376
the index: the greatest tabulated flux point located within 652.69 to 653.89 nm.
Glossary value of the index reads 6.233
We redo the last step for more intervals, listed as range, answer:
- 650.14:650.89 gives 5.923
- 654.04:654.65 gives 6.383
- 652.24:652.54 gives 5.843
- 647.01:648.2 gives 5.987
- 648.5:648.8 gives 5.755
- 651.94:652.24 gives 5.737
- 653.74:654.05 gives 5.862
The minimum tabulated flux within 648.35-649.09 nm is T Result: 5.489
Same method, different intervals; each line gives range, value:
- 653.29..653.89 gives 5.666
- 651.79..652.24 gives 5.681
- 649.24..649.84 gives 5.308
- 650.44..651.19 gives 5.707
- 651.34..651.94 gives 5.768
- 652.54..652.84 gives 5.904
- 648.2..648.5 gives 5.761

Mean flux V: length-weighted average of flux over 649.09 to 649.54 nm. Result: 5.42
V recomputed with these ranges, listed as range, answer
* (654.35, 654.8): 6.35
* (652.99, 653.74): 5.82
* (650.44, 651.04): 5.87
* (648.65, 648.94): 5.51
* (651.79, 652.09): 5.73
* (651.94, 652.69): 5.8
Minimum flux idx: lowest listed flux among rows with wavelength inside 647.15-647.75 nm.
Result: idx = 5.586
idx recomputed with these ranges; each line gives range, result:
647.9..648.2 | 5.814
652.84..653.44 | 5.759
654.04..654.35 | 6.045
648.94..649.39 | 5.377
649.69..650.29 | 5.446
